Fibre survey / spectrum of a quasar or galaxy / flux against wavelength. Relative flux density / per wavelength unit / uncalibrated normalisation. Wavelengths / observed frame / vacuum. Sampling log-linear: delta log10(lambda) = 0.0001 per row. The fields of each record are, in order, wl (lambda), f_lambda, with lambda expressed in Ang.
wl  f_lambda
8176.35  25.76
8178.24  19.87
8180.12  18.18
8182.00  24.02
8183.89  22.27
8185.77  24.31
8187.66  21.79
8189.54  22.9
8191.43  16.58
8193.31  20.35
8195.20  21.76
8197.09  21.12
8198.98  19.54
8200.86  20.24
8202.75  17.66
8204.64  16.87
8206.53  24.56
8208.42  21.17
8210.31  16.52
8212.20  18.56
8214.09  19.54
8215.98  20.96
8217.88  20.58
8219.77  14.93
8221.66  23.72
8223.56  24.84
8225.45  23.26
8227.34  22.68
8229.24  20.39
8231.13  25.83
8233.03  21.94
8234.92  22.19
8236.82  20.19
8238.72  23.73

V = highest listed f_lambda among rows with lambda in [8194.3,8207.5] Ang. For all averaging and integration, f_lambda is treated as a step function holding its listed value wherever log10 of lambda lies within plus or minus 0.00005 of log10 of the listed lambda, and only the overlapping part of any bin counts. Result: 24.56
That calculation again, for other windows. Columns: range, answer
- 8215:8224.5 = 24.84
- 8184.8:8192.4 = 24.31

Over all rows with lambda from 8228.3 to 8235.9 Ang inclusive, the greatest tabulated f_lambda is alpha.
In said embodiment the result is 25.83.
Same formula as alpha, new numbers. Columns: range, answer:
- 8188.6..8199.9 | 22.9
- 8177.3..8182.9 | 24.02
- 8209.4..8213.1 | 18.56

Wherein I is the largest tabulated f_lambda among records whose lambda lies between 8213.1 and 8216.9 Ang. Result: 20.96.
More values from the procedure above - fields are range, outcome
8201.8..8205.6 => 17.66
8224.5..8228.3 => 23.26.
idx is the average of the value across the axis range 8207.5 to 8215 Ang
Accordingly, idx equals 18.9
